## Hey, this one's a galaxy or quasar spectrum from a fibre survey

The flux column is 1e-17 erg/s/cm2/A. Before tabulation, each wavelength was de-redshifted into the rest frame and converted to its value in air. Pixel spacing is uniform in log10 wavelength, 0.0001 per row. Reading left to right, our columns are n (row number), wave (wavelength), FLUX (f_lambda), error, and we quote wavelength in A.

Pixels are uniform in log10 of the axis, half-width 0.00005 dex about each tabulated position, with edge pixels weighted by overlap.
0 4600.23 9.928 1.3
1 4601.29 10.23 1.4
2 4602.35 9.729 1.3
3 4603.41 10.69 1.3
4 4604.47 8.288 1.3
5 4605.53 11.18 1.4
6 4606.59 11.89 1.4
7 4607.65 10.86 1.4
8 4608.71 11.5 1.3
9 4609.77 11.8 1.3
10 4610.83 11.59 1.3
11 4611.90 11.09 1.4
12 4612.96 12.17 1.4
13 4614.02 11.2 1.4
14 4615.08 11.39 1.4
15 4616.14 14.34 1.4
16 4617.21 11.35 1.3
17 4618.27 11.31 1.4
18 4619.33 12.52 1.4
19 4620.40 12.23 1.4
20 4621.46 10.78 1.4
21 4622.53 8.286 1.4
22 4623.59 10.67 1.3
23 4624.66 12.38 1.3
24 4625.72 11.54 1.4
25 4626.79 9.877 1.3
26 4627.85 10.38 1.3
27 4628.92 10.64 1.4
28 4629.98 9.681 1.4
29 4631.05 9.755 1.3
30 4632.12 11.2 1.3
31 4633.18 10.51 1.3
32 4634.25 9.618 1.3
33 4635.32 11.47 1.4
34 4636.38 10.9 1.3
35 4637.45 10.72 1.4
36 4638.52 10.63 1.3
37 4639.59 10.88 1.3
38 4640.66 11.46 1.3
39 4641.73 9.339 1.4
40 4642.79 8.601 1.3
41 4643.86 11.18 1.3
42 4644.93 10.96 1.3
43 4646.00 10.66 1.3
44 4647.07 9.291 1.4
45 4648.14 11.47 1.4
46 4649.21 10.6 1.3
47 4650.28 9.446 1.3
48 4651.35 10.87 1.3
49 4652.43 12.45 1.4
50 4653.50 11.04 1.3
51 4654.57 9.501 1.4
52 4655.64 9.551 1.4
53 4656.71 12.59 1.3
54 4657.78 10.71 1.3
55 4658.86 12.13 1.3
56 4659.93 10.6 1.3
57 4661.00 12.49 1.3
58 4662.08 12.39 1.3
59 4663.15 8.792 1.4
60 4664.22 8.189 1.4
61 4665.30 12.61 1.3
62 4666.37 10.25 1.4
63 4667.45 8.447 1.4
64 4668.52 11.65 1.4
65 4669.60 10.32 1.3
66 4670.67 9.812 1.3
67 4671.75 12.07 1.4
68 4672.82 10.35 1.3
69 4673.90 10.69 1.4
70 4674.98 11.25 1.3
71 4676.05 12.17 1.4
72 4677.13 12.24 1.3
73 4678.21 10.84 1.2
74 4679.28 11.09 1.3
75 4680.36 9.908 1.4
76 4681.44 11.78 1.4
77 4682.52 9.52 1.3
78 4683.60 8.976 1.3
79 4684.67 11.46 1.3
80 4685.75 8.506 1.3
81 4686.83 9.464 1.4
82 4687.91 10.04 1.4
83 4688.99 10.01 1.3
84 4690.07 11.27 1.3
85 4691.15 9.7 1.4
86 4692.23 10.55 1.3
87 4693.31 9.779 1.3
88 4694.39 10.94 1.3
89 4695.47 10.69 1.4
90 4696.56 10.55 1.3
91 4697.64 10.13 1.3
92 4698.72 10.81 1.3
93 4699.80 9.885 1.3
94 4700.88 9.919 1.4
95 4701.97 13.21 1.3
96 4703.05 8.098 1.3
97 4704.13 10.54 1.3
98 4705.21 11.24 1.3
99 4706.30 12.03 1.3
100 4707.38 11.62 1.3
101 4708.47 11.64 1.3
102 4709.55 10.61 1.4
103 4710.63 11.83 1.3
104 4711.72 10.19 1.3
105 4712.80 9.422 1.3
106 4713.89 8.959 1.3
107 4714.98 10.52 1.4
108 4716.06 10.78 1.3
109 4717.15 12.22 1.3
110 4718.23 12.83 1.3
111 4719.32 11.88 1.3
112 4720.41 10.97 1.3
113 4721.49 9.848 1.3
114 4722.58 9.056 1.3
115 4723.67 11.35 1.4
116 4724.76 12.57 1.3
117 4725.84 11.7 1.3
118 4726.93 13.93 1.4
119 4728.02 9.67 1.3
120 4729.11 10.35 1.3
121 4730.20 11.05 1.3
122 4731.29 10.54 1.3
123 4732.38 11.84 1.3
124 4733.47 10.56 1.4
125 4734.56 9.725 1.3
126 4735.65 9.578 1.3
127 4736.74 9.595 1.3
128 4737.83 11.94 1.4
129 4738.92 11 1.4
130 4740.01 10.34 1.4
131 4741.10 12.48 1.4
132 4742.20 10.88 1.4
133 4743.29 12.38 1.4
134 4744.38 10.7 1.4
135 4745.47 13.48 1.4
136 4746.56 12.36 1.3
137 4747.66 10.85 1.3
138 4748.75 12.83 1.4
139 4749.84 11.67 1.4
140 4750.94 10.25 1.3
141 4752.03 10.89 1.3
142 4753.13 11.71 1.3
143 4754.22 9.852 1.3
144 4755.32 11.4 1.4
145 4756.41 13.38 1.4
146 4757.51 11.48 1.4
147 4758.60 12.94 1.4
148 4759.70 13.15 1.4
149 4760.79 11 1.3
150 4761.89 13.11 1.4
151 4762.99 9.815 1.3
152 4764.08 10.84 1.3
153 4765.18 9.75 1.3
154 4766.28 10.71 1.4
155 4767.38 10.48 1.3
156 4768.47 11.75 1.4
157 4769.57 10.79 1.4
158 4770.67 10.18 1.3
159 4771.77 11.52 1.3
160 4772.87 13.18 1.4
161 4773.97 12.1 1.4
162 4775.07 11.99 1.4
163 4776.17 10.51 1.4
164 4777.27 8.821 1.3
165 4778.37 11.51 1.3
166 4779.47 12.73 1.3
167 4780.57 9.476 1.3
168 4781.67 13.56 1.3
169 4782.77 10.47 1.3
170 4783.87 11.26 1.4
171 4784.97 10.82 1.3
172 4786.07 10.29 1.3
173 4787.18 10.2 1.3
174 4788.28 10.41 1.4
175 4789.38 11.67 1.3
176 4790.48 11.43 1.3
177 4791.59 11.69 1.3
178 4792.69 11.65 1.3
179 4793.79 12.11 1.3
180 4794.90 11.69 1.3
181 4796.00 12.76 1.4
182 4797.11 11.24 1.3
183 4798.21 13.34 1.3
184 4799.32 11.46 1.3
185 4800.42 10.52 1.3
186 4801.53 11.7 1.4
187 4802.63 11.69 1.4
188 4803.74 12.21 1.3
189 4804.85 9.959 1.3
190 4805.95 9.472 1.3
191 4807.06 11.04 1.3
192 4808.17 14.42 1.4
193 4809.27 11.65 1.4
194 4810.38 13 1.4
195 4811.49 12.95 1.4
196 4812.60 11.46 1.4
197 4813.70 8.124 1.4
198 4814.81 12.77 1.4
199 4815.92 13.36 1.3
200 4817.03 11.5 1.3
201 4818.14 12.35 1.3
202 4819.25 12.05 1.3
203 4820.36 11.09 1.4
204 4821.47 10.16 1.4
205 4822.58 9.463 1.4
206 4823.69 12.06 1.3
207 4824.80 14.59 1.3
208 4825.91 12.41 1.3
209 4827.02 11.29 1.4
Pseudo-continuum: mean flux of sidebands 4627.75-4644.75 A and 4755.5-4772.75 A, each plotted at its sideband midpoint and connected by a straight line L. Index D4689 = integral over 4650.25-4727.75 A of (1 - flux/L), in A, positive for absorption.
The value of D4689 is 0.6 A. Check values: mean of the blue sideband 10.4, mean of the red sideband 11.4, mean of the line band 10.8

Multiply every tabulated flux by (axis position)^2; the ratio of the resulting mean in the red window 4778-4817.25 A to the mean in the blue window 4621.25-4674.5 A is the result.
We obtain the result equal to 1.2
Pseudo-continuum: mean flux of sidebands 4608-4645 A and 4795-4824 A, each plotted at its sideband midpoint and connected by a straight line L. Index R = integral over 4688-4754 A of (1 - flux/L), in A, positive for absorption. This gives 2.0 A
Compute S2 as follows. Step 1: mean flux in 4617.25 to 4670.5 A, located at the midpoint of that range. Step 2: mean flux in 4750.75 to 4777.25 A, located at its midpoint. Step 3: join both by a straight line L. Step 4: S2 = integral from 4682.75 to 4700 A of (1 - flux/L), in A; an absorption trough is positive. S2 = 1.2 A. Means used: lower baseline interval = 10.7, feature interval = 10.2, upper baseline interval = 11.3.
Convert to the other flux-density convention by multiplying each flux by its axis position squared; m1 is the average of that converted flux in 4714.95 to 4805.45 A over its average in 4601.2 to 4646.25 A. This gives 1.10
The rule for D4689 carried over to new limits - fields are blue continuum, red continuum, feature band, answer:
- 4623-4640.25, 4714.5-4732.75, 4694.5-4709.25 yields 0.41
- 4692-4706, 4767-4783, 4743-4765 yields -1.16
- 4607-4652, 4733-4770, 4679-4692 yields 1.10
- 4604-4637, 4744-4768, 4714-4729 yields 0.19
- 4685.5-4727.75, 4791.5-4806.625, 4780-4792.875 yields 0.40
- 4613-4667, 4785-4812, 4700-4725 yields 0.64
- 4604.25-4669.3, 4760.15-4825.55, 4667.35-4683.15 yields 0.20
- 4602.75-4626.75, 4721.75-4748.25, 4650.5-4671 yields 0.89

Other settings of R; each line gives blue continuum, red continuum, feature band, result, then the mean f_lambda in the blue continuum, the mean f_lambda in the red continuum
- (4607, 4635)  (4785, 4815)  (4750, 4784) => 0.31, 11.1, 11.5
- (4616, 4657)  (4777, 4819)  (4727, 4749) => 0.16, 10.7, 11.5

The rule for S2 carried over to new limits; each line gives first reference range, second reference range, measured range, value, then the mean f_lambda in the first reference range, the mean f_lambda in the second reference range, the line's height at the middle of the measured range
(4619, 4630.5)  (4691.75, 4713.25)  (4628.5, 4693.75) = 1.0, 10.8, 10.7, 10.7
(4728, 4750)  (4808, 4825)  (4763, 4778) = 0.7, 11.2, 11.8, 11.4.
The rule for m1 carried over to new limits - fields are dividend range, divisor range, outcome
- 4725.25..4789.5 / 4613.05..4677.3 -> 1.09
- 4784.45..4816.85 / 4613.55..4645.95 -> 1.14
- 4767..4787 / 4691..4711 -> 1.07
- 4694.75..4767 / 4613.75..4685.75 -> 1.07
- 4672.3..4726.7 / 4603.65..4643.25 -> 1.02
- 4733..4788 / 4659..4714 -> 1.09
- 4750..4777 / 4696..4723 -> 1.08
